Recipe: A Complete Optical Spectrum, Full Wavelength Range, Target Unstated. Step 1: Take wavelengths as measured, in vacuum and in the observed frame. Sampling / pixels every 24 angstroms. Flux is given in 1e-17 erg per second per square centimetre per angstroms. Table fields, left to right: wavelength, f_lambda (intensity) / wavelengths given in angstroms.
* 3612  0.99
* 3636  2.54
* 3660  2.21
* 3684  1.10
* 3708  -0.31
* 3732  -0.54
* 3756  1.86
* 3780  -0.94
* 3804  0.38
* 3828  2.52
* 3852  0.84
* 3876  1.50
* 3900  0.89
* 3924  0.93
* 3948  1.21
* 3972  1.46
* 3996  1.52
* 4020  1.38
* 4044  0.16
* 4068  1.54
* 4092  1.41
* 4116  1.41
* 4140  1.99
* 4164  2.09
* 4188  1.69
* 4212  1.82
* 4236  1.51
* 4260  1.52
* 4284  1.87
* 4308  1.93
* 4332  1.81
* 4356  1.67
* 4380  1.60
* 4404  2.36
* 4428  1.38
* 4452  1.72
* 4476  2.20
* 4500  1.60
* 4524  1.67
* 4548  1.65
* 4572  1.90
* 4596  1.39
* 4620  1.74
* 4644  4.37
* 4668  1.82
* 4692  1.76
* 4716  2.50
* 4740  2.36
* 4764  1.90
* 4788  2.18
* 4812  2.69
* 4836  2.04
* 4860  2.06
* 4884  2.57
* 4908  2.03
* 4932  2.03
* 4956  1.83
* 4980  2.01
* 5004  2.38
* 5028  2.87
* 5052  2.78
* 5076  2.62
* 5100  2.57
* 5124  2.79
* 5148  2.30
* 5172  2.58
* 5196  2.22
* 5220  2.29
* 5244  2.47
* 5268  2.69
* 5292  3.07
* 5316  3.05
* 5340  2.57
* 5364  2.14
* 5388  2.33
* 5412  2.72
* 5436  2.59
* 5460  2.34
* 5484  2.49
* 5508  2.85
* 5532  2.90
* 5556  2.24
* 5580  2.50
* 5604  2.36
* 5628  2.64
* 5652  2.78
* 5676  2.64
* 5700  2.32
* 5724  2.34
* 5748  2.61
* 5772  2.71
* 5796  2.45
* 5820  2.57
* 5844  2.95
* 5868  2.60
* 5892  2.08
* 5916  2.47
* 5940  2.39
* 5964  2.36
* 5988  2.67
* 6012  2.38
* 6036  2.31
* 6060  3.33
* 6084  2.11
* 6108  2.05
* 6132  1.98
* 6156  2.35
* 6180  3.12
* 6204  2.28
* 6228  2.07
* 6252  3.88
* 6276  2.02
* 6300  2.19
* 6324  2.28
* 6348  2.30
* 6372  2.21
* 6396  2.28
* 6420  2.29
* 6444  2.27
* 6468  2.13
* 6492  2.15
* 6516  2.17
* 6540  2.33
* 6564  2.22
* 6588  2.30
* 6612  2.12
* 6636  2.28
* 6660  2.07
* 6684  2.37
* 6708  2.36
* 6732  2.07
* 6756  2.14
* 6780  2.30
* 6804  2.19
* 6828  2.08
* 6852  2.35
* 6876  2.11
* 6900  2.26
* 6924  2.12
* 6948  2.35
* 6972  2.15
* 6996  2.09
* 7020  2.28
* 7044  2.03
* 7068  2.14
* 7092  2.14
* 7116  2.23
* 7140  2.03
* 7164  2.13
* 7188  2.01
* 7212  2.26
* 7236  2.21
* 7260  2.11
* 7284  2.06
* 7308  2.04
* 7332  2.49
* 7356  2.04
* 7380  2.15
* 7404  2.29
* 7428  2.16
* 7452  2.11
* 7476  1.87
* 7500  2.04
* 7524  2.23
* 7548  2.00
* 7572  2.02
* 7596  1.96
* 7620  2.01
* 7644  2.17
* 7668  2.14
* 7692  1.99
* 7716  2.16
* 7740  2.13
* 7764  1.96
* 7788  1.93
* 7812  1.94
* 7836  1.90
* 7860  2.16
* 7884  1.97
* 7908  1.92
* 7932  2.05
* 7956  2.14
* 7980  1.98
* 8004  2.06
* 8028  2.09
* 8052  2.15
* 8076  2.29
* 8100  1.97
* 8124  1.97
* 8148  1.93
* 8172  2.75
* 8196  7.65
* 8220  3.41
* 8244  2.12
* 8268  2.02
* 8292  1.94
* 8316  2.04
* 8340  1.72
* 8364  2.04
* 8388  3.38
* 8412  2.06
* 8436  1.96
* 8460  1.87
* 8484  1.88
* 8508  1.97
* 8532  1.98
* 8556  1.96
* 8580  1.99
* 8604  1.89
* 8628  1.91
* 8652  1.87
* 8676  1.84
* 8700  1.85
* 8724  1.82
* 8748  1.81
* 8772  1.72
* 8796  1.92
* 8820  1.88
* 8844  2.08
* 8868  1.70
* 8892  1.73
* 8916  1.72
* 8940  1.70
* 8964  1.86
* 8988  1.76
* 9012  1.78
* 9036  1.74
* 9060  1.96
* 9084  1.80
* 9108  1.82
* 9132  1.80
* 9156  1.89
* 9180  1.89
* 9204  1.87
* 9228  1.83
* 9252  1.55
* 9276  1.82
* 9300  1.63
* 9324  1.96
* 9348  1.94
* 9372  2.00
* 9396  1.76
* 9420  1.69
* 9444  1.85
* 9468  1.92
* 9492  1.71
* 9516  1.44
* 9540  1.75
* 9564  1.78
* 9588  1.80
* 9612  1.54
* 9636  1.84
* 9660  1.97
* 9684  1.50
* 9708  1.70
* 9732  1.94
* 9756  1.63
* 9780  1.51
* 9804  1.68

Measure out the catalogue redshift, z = 0.247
